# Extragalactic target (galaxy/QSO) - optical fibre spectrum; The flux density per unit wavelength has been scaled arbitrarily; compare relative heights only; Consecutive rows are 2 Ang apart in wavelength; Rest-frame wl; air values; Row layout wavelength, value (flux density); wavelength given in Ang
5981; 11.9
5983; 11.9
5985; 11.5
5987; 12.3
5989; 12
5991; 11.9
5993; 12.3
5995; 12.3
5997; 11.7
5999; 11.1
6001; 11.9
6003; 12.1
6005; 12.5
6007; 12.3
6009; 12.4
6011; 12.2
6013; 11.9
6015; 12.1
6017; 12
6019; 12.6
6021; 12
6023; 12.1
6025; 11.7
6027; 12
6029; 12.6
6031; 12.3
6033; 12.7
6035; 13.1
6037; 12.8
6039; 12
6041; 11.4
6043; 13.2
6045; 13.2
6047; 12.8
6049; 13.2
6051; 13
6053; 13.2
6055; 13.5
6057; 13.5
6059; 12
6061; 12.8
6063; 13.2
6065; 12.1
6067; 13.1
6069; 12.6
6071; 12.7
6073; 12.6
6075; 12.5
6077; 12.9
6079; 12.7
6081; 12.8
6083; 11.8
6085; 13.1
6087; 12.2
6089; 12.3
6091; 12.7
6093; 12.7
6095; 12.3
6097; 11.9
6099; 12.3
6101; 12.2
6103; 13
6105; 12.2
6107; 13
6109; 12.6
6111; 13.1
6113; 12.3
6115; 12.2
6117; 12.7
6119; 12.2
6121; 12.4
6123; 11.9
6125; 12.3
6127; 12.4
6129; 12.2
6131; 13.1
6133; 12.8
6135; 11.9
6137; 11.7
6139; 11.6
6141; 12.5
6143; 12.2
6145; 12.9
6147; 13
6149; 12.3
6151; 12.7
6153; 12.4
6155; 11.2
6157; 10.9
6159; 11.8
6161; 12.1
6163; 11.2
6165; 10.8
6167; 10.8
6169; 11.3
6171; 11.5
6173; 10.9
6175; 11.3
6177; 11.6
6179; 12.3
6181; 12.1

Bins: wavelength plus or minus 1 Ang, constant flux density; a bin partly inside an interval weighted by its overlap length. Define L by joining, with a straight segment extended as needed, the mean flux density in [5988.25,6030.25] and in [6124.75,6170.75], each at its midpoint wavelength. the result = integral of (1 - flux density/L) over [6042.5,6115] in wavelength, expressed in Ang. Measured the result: -3.95 Ang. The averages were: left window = 12.1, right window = 12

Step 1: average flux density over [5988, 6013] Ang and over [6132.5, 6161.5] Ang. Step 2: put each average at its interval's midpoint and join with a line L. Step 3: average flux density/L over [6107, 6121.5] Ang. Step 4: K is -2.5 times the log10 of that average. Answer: -0.04 mag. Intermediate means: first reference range 12.1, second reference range 12.1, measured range 12.5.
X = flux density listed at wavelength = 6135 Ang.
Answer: 11.9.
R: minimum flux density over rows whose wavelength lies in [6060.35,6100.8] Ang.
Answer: 11.8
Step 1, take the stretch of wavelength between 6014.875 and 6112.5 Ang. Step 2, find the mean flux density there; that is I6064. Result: 12.6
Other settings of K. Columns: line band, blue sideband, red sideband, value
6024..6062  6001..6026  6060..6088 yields -0.03 mag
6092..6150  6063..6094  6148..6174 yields -0.03 mag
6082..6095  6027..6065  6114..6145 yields 0.01 mag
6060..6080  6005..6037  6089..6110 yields -0.03 mag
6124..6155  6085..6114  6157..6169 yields -0.06 mag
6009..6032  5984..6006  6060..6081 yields 0.01 mag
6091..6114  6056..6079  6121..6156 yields 0.00 mag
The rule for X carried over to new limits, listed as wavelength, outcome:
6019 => 12.6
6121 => 12.4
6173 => 10.9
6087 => 12.2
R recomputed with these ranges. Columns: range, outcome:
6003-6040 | 11.7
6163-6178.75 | 10.8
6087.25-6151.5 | 11.6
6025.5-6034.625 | 12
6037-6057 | 11.4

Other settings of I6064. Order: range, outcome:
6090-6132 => 12.5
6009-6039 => 12.3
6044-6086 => 12.8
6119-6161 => 12.2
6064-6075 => 12.6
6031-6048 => 12.6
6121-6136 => 12.4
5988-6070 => 12.4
